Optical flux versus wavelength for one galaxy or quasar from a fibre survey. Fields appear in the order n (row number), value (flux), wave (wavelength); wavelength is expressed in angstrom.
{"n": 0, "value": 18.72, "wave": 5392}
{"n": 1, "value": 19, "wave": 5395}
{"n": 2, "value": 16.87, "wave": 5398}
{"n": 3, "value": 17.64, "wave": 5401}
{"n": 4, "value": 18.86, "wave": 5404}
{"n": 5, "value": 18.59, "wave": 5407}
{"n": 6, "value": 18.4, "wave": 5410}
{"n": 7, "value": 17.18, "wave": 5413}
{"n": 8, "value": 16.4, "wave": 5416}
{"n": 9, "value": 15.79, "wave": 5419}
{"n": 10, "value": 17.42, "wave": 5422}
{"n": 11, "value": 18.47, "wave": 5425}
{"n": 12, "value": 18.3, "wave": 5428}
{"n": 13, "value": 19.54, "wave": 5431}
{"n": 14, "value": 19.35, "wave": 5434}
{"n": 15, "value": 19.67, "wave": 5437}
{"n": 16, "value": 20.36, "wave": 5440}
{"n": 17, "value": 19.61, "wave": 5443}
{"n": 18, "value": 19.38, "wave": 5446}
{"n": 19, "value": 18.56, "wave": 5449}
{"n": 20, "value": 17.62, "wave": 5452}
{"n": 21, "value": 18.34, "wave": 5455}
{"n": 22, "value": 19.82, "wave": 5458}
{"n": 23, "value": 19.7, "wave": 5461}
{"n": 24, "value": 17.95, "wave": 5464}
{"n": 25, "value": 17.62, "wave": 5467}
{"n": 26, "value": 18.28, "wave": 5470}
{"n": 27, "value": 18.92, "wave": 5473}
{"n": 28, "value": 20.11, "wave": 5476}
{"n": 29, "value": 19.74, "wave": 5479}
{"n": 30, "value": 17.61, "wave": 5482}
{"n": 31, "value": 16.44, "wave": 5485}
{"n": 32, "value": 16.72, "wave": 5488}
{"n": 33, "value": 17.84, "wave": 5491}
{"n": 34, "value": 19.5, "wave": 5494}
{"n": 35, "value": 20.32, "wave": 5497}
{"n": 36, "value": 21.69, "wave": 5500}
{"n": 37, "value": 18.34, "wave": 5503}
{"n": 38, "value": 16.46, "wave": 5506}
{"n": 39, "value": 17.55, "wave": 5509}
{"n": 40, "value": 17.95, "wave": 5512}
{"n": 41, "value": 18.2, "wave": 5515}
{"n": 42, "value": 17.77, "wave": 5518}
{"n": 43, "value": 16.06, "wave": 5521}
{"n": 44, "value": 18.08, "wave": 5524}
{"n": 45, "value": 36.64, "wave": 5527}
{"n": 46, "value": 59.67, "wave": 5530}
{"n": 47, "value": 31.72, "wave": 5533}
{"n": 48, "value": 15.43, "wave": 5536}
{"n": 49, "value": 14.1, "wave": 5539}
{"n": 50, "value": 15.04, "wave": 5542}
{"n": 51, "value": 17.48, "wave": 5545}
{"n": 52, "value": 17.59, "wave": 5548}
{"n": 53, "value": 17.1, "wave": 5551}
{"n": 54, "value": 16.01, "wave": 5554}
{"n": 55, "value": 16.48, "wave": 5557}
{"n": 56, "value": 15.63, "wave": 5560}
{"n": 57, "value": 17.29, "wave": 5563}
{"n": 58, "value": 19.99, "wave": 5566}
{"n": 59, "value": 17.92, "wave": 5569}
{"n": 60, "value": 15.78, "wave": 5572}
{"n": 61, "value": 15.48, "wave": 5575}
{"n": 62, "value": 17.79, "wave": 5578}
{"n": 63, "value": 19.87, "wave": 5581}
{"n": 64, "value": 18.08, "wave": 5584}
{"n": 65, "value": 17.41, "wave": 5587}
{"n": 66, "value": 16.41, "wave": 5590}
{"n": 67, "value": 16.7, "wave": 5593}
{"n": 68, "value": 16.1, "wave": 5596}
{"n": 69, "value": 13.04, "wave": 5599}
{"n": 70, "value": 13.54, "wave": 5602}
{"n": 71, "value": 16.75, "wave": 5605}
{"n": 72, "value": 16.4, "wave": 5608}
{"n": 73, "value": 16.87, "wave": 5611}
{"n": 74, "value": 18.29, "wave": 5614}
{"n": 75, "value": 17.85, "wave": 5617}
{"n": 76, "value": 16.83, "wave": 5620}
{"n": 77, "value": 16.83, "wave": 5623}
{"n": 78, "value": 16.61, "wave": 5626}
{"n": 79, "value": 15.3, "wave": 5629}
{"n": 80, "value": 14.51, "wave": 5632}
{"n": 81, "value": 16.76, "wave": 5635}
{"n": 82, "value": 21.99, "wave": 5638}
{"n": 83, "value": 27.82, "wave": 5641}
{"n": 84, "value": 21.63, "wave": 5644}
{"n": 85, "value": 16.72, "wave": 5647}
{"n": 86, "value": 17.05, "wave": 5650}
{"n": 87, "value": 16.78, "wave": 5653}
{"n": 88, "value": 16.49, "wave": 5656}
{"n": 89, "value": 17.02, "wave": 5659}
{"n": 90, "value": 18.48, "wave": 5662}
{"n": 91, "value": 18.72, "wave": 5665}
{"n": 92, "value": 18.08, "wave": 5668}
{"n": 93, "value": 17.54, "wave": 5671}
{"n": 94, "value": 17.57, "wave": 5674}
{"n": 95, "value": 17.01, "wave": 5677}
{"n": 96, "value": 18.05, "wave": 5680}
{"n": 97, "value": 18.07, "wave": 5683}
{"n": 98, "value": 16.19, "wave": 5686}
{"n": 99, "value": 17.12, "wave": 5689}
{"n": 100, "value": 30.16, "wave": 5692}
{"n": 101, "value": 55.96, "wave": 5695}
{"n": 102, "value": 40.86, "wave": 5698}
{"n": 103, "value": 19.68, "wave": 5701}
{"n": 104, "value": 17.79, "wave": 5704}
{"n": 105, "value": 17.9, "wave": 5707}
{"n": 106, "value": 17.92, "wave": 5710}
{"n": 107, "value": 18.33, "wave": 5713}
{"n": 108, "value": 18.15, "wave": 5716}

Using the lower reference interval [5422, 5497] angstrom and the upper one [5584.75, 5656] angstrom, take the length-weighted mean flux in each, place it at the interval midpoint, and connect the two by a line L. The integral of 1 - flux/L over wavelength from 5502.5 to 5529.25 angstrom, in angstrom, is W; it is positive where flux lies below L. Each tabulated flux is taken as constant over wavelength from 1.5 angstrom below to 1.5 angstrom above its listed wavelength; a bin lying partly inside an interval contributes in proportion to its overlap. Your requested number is -3.9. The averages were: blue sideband 18.7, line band 20.8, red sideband 17.3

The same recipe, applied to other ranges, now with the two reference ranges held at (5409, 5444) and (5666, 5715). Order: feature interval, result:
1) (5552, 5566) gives 2.5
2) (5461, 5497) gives 1.4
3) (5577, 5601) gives 4.6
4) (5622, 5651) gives 4.0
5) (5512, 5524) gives 1.3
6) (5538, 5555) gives 3.3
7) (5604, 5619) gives 2.8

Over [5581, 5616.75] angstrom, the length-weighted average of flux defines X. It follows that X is 16.5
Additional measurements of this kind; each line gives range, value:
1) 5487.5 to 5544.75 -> 21.5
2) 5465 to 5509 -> 18.5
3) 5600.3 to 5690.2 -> 17.6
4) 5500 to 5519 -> 18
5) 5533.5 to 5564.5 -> 16.7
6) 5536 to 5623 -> 16.7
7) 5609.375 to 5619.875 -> 17.5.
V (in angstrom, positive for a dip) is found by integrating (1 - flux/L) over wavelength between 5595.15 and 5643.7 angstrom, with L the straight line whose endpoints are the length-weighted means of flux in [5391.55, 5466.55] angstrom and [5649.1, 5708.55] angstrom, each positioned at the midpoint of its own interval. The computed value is 7.9 angstrom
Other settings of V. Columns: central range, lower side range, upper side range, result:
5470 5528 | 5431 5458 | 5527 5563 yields 4.5 angstrom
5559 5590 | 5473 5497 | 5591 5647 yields 0.4 angstrom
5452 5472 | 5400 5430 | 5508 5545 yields 1.4 angstrom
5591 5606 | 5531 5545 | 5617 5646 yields 3.1 angstrom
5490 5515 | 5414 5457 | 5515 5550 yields 3.5 angstrom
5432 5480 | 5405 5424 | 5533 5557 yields -4.9 angstrom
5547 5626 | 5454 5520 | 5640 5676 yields 7.1 angstrom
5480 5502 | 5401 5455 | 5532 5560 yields -0.8 angstrom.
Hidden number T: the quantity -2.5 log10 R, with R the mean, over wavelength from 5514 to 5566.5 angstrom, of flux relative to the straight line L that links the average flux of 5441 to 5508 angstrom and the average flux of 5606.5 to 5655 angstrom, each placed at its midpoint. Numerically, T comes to -0.15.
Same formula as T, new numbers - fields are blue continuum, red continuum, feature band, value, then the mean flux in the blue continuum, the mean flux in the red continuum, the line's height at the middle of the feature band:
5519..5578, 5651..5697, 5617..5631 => 0.26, 20.6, 21.1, 20.9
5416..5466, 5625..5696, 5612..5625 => 0.13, 18.7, 19.8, 19.6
